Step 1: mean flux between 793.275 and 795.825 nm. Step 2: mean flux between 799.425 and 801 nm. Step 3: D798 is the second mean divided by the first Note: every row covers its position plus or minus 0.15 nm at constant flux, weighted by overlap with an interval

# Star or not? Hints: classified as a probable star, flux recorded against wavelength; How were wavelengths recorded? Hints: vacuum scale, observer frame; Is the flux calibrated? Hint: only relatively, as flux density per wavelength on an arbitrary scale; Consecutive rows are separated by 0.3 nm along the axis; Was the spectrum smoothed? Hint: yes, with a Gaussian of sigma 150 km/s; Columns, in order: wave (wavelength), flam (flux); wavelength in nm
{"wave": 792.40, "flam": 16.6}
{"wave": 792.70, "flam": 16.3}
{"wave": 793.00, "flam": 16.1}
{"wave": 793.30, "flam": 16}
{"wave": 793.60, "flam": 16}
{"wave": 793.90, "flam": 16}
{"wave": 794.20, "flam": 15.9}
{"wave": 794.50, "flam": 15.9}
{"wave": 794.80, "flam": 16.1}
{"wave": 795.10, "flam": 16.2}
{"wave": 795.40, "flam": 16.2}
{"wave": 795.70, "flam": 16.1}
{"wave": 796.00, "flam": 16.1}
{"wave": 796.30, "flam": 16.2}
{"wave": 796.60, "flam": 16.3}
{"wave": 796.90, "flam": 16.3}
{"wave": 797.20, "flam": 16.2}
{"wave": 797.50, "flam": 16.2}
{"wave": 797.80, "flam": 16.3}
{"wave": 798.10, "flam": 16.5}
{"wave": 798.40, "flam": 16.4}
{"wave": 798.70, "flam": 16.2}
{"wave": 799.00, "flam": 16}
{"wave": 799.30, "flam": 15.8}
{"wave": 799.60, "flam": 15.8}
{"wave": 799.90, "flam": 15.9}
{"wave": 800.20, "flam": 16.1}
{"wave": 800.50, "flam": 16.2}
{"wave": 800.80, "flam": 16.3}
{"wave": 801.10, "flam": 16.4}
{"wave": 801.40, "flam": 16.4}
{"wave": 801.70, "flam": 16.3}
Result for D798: 1.00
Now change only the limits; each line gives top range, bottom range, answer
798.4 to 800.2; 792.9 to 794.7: 1.00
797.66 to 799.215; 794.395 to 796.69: 1.01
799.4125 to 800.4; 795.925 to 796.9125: 0.98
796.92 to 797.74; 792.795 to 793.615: 1.01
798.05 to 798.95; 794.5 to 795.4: 1.01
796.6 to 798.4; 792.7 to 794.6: 1.02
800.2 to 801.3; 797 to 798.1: 1.00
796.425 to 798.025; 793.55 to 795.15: 1.02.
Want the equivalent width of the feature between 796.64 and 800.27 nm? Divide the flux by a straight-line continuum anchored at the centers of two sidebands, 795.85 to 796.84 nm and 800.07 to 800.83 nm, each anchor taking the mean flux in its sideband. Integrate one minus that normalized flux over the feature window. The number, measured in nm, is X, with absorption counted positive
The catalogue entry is 0.01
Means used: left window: 16.2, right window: 16.2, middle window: 16.1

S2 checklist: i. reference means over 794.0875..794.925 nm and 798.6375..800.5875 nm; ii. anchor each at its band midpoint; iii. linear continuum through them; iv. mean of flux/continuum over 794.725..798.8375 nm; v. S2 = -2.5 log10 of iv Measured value -0.02 mag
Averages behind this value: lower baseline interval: 16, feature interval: 16.2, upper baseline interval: 16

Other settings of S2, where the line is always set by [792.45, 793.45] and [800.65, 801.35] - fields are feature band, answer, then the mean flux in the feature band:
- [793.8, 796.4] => 0.01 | 16.1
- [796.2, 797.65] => 0.00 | 16.2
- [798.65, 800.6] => 0.02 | 16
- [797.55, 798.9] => 0.00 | 16.3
